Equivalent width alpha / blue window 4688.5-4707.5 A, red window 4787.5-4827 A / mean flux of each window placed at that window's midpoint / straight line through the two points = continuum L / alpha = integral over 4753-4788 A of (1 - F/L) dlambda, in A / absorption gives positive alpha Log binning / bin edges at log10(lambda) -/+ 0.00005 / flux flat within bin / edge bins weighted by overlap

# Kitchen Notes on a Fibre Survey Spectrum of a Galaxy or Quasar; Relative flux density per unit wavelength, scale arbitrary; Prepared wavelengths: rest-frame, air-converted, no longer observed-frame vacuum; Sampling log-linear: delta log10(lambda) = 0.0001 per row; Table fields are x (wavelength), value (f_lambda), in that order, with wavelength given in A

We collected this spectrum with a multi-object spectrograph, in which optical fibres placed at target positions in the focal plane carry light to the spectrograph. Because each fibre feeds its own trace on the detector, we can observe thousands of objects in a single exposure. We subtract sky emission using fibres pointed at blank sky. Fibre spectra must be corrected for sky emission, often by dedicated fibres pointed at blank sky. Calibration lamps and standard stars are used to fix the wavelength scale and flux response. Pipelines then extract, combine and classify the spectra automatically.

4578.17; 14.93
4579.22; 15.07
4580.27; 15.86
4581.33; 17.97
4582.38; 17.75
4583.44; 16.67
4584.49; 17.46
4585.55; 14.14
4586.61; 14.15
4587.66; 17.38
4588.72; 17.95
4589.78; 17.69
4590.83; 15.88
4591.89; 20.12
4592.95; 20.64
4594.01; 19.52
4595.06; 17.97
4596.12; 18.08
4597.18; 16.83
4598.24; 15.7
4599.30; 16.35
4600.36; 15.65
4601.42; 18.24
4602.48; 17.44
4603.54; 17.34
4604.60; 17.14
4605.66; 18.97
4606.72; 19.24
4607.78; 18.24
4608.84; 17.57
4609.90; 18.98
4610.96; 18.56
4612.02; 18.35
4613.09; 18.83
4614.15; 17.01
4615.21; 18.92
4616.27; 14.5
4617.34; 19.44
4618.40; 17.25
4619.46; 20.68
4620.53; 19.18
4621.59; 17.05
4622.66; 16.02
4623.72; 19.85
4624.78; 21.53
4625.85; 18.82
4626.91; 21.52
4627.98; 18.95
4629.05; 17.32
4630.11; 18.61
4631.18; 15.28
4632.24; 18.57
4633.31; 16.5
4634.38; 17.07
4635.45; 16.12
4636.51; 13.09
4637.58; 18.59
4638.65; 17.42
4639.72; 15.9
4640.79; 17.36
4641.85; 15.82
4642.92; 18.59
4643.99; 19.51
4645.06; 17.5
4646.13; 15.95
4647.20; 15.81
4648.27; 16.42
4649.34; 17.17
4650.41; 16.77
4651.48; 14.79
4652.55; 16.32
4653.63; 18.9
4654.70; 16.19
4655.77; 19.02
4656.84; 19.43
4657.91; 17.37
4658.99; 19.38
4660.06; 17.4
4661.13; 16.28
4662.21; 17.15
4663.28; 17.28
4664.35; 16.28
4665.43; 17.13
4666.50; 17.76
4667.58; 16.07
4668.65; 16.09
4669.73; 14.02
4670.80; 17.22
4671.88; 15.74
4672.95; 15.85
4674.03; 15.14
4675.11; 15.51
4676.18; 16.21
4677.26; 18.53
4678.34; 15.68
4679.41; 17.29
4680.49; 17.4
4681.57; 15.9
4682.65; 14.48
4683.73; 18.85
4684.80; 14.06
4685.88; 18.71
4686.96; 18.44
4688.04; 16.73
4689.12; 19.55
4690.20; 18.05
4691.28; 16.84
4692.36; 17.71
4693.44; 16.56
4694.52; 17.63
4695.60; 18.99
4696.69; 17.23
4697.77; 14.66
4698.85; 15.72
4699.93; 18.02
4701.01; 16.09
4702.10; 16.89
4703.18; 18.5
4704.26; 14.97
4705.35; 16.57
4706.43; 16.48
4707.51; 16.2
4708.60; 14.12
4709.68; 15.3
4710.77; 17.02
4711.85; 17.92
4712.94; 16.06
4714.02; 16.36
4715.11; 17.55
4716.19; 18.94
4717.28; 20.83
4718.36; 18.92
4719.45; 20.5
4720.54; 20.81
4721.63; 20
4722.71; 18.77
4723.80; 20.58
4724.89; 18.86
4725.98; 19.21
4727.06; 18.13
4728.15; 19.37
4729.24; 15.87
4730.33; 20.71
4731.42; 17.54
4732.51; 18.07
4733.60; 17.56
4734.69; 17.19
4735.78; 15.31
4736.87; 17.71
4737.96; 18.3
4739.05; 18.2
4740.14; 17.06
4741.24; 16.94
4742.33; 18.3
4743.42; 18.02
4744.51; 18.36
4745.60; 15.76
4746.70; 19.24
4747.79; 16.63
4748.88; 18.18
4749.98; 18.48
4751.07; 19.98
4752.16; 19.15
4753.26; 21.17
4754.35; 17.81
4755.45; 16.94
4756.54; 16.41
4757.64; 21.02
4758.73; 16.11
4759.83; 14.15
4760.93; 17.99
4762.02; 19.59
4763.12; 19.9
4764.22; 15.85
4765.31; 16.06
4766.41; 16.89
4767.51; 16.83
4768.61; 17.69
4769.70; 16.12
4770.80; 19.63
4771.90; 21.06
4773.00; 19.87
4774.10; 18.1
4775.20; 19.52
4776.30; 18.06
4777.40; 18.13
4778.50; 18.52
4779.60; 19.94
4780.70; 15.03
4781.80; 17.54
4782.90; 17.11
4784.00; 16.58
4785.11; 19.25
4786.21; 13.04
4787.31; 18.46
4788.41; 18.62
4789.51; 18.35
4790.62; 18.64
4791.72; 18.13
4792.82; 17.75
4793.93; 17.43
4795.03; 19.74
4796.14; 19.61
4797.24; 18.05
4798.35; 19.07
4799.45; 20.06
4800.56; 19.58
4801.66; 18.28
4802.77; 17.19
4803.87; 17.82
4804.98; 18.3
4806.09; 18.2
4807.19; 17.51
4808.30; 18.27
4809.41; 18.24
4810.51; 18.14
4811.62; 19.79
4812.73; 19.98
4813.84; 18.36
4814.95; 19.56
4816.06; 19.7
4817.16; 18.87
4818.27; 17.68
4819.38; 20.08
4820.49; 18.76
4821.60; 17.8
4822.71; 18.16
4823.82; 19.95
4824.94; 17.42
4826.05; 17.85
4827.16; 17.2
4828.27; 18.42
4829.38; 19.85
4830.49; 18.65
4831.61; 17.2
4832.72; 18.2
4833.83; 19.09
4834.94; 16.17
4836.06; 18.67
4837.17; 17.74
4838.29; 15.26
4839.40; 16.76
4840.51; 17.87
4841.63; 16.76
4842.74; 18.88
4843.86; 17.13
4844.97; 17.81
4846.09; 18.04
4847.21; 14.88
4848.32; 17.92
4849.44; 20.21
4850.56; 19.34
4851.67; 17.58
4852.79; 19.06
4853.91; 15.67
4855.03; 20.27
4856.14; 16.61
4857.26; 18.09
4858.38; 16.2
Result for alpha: 0.52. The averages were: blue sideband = 17.1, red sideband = 18.6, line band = 17.8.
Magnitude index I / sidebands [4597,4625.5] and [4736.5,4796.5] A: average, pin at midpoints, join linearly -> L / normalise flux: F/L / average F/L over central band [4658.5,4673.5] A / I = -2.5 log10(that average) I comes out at 0.08 mag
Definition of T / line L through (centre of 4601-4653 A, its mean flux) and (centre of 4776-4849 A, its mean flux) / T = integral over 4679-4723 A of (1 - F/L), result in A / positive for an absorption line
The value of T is 1.23 A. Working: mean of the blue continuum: 17.7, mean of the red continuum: 18.1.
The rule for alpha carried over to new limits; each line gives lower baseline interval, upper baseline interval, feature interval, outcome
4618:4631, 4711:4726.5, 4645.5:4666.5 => 1.9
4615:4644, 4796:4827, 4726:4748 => 0.6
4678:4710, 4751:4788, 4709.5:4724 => -1.2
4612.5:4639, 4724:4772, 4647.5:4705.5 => 3.3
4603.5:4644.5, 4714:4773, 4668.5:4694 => 1.9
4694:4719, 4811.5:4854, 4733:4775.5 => -1.1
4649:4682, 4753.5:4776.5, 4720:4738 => -1.0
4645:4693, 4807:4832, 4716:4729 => -1.5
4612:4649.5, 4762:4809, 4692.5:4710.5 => 1.4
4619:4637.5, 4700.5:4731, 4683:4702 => 0.7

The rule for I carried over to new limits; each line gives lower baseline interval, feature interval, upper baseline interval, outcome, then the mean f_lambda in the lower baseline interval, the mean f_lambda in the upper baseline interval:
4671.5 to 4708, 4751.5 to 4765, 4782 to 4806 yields -0.019 mag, 16.8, 18.1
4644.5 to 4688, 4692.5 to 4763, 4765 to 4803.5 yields -0.019 mag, 16.8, 18.1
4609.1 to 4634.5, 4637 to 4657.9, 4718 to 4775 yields 0.064 mag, 18.3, 18.2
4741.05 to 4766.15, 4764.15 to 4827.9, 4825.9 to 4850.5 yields -0.024 mag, 17.9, 17.8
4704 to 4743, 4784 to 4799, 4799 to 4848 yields -0.002 mag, 17.9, 18.2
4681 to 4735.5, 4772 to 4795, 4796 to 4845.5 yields 0.004 mag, 17.6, 18.3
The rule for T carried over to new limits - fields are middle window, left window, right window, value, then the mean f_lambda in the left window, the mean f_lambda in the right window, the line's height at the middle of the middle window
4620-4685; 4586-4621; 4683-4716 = 1.1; 17.9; 16.9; 17.4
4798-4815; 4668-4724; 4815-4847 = -0.7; 17.1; 18.1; 17.9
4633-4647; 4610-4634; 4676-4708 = 0.9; 18.3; 17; 18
